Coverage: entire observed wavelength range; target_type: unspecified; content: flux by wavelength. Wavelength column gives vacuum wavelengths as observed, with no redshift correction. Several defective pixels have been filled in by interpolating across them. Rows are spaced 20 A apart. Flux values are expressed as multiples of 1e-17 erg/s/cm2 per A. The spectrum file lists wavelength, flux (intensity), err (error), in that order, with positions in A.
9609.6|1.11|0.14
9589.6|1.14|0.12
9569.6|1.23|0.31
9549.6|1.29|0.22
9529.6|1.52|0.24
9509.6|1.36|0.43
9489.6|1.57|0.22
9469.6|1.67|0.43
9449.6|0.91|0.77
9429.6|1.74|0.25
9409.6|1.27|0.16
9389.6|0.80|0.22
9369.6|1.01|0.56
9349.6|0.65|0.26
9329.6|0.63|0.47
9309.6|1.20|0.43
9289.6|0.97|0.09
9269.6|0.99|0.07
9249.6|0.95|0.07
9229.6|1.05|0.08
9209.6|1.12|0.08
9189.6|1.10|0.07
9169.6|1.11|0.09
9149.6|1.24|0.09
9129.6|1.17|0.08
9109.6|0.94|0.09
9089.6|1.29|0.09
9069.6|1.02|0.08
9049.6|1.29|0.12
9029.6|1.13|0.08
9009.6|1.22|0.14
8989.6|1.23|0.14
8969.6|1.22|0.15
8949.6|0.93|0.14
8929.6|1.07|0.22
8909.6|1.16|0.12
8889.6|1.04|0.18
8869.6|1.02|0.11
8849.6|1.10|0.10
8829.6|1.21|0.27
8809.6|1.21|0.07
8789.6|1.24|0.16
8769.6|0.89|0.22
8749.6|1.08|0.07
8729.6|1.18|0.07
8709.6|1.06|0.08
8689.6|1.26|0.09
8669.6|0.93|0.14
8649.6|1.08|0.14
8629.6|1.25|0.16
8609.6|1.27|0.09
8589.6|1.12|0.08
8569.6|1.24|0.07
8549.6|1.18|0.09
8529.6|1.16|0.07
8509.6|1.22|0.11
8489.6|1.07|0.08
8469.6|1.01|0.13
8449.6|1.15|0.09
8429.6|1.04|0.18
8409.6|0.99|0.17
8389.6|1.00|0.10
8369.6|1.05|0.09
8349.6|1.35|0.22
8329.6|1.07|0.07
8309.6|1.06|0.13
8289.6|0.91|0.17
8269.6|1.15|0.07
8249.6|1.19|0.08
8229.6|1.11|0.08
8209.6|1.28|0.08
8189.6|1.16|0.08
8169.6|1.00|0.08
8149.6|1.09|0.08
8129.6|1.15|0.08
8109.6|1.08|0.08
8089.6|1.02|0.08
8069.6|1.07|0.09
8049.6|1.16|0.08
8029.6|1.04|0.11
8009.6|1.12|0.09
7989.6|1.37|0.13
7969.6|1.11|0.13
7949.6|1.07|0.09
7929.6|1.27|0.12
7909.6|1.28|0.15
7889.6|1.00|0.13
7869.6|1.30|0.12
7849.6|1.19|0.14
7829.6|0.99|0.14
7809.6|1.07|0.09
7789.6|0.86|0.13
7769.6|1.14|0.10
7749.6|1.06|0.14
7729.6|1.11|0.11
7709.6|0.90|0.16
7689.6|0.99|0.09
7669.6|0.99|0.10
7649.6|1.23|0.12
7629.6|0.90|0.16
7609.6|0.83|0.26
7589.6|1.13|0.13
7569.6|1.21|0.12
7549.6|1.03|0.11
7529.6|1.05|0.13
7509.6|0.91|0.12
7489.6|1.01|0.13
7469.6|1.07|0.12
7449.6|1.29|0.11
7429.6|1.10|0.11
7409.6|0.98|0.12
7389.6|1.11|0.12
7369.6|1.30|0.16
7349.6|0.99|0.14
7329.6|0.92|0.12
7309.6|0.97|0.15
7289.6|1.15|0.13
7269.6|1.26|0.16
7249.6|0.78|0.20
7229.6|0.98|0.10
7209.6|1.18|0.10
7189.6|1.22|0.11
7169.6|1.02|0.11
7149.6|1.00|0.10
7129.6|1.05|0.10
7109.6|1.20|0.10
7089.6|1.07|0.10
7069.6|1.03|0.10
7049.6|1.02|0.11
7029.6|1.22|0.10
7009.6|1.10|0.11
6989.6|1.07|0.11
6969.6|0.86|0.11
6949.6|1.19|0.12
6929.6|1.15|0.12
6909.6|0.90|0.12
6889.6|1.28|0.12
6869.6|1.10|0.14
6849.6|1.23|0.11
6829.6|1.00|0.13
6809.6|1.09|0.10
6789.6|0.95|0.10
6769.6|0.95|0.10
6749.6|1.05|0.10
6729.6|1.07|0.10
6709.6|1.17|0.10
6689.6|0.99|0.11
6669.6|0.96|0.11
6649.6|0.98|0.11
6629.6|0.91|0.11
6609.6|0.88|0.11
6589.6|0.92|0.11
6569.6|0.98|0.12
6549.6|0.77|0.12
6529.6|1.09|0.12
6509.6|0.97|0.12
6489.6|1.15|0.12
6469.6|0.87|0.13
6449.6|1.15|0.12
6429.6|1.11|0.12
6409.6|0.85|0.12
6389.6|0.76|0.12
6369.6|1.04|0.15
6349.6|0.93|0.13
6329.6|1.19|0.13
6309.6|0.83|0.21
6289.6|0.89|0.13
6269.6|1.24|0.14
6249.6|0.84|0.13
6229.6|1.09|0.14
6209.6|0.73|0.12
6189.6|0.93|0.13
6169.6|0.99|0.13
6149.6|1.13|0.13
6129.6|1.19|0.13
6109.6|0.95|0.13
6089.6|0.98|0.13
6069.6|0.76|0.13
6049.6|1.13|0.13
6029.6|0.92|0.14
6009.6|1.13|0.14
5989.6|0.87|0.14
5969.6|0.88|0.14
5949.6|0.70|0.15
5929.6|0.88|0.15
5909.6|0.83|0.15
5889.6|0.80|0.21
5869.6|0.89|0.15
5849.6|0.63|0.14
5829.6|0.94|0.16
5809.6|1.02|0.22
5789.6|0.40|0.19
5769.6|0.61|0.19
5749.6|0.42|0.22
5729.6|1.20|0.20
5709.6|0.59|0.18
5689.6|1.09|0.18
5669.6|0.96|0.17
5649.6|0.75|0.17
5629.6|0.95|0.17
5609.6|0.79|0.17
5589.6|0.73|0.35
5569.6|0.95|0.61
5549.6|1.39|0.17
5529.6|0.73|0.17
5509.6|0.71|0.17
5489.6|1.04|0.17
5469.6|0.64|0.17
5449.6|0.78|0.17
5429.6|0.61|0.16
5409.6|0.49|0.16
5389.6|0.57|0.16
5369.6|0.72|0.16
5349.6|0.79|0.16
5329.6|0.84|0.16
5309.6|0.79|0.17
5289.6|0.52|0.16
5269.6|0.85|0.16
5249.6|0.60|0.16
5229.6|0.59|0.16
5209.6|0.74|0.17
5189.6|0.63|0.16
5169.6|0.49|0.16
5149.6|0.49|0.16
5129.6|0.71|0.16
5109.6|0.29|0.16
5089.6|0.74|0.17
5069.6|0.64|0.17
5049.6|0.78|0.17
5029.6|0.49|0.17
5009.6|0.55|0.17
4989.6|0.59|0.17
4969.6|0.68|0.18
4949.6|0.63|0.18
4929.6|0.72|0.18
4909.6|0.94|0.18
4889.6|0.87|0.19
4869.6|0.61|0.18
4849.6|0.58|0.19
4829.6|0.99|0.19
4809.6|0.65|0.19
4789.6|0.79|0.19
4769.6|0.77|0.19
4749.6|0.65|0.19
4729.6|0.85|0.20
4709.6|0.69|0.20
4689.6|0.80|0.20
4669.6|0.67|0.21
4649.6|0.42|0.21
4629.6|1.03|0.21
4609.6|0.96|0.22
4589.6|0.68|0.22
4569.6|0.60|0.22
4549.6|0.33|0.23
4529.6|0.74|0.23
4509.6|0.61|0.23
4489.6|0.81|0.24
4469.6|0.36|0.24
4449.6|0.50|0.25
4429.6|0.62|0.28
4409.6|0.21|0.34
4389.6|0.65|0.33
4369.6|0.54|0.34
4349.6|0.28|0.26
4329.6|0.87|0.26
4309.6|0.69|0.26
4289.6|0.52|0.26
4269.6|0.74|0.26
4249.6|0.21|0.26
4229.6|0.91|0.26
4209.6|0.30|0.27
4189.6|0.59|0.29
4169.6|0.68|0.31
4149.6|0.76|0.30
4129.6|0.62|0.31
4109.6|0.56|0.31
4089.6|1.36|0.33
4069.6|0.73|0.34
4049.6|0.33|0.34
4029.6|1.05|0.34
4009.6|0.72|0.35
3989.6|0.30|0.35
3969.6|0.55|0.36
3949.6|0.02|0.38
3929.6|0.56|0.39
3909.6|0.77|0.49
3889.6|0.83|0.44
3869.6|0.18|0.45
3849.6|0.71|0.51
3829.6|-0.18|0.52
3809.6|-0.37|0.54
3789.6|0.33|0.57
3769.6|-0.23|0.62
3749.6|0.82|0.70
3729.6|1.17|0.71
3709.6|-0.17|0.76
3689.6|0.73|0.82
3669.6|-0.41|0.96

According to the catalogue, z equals 0.49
